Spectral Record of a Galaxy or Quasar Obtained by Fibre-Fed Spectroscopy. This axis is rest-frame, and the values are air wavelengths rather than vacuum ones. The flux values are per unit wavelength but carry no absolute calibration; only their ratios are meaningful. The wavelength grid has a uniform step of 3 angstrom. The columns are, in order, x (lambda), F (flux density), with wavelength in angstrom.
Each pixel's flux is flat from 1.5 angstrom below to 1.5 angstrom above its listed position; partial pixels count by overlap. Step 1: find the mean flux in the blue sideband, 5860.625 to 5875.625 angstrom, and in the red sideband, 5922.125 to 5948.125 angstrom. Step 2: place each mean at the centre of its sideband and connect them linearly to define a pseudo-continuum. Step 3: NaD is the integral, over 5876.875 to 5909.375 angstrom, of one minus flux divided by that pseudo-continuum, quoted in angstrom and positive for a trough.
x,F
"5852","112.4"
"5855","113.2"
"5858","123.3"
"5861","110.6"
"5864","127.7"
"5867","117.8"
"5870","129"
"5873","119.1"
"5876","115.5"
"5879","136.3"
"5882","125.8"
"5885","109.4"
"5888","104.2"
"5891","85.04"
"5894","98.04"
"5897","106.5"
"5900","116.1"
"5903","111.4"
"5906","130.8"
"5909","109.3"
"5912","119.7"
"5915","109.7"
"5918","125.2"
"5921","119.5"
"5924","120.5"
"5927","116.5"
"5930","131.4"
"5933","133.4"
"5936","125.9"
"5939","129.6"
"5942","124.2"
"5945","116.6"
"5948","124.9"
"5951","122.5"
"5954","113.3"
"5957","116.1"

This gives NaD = 2.7 angstrom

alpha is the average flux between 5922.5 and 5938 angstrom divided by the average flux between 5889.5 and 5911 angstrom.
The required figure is 1.2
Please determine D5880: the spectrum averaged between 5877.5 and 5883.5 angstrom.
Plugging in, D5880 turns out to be 131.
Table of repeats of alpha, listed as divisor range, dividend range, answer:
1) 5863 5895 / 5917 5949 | 1.08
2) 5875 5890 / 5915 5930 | 1.03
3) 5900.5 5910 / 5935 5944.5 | 1.07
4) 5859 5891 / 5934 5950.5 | 1.05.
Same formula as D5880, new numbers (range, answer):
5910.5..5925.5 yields 119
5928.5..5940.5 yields 130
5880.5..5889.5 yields 113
